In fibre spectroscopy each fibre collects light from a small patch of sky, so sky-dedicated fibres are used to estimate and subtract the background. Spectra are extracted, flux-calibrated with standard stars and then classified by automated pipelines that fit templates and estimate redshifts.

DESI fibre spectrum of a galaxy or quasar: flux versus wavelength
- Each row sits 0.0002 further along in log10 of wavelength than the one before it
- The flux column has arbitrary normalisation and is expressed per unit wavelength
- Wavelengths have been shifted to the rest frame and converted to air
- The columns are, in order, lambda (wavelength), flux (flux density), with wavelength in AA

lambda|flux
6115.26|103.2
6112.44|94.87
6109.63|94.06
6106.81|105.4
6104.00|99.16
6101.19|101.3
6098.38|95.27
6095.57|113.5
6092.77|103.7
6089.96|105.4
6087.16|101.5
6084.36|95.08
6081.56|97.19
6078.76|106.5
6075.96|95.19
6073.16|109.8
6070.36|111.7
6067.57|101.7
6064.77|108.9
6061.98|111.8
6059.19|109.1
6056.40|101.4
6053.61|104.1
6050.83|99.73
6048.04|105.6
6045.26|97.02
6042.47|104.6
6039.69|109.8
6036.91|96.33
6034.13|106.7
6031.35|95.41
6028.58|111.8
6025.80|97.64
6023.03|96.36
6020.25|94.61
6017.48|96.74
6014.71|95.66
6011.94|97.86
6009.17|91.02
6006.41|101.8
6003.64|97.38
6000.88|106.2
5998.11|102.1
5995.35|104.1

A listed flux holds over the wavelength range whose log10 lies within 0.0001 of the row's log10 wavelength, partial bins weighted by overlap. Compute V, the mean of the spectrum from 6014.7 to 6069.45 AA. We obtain 103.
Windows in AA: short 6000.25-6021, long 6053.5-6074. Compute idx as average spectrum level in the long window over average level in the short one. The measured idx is 1.10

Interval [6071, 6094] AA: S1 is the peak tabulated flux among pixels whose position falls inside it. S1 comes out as 109.8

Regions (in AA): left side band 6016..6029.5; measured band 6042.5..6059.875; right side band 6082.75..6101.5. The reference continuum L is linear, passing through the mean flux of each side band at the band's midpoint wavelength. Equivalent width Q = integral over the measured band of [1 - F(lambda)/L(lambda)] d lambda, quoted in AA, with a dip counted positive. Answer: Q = -0.4 AA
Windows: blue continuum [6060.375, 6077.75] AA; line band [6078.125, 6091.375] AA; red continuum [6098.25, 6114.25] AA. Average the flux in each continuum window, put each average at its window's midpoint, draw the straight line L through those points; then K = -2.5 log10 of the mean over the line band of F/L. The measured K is 0.03 mag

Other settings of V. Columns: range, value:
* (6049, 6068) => 105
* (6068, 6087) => 102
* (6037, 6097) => 104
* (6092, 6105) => 103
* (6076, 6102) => 102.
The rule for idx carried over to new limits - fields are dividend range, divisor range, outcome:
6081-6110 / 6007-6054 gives 1.01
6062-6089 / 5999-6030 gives 1.05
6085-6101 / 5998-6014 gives 1.04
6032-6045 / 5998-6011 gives 1.04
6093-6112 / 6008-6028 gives 1.05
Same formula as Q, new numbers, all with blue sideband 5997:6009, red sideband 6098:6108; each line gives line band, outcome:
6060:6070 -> -0.72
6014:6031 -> 0.34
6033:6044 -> -0.38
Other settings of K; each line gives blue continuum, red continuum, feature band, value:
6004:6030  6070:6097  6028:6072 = -0.04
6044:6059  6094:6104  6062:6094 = -0.01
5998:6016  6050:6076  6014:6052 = 0.01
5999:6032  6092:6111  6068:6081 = -0.04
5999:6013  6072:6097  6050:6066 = -0.05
